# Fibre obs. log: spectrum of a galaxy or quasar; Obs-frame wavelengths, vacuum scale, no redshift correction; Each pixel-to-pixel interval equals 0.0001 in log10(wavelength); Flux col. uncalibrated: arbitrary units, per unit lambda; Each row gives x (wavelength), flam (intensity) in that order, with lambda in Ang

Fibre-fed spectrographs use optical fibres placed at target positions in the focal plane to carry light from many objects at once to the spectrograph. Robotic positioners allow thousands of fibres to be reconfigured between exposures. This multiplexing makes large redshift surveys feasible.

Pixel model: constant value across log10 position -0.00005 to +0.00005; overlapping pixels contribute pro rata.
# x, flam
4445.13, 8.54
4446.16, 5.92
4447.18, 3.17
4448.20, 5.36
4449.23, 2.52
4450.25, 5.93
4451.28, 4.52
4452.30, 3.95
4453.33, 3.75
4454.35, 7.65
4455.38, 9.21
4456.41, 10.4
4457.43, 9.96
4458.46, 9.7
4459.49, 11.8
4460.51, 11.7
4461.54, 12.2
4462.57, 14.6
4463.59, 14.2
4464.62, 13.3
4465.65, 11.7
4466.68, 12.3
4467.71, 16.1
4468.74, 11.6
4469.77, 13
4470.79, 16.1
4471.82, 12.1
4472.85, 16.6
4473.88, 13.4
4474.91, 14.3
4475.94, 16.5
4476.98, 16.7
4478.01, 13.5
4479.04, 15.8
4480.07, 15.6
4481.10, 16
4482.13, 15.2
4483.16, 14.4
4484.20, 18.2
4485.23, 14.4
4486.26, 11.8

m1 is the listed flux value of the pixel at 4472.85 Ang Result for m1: 16.6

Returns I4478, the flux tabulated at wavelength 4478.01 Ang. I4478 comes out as 13.5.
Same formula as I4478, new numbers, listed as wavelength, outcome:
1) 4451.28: 4.52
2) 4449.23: 2.52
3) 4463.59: 14.2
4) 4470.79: 16.1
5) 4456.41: 10.4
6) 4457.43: 9.96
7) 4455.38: 9.21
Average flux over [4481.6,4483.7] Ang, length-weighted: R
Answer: 14.8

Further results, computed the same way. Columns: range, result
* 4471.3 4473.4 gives 14.3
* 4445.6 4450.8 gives 4.61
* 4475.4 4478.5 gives 15.5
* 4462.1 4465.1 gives 14.1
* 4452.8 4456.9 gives 7.71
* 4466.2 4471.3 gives 13.8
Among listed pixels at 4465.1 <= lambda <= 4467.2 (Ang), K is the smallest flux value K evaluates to 11.7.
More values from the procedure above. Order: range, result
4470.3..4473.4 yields 12.1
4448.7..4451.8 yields 2.52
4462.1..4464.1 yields 14.2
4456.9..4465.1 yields 9.7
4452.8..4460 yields 3.75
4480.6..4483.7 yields 14.4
